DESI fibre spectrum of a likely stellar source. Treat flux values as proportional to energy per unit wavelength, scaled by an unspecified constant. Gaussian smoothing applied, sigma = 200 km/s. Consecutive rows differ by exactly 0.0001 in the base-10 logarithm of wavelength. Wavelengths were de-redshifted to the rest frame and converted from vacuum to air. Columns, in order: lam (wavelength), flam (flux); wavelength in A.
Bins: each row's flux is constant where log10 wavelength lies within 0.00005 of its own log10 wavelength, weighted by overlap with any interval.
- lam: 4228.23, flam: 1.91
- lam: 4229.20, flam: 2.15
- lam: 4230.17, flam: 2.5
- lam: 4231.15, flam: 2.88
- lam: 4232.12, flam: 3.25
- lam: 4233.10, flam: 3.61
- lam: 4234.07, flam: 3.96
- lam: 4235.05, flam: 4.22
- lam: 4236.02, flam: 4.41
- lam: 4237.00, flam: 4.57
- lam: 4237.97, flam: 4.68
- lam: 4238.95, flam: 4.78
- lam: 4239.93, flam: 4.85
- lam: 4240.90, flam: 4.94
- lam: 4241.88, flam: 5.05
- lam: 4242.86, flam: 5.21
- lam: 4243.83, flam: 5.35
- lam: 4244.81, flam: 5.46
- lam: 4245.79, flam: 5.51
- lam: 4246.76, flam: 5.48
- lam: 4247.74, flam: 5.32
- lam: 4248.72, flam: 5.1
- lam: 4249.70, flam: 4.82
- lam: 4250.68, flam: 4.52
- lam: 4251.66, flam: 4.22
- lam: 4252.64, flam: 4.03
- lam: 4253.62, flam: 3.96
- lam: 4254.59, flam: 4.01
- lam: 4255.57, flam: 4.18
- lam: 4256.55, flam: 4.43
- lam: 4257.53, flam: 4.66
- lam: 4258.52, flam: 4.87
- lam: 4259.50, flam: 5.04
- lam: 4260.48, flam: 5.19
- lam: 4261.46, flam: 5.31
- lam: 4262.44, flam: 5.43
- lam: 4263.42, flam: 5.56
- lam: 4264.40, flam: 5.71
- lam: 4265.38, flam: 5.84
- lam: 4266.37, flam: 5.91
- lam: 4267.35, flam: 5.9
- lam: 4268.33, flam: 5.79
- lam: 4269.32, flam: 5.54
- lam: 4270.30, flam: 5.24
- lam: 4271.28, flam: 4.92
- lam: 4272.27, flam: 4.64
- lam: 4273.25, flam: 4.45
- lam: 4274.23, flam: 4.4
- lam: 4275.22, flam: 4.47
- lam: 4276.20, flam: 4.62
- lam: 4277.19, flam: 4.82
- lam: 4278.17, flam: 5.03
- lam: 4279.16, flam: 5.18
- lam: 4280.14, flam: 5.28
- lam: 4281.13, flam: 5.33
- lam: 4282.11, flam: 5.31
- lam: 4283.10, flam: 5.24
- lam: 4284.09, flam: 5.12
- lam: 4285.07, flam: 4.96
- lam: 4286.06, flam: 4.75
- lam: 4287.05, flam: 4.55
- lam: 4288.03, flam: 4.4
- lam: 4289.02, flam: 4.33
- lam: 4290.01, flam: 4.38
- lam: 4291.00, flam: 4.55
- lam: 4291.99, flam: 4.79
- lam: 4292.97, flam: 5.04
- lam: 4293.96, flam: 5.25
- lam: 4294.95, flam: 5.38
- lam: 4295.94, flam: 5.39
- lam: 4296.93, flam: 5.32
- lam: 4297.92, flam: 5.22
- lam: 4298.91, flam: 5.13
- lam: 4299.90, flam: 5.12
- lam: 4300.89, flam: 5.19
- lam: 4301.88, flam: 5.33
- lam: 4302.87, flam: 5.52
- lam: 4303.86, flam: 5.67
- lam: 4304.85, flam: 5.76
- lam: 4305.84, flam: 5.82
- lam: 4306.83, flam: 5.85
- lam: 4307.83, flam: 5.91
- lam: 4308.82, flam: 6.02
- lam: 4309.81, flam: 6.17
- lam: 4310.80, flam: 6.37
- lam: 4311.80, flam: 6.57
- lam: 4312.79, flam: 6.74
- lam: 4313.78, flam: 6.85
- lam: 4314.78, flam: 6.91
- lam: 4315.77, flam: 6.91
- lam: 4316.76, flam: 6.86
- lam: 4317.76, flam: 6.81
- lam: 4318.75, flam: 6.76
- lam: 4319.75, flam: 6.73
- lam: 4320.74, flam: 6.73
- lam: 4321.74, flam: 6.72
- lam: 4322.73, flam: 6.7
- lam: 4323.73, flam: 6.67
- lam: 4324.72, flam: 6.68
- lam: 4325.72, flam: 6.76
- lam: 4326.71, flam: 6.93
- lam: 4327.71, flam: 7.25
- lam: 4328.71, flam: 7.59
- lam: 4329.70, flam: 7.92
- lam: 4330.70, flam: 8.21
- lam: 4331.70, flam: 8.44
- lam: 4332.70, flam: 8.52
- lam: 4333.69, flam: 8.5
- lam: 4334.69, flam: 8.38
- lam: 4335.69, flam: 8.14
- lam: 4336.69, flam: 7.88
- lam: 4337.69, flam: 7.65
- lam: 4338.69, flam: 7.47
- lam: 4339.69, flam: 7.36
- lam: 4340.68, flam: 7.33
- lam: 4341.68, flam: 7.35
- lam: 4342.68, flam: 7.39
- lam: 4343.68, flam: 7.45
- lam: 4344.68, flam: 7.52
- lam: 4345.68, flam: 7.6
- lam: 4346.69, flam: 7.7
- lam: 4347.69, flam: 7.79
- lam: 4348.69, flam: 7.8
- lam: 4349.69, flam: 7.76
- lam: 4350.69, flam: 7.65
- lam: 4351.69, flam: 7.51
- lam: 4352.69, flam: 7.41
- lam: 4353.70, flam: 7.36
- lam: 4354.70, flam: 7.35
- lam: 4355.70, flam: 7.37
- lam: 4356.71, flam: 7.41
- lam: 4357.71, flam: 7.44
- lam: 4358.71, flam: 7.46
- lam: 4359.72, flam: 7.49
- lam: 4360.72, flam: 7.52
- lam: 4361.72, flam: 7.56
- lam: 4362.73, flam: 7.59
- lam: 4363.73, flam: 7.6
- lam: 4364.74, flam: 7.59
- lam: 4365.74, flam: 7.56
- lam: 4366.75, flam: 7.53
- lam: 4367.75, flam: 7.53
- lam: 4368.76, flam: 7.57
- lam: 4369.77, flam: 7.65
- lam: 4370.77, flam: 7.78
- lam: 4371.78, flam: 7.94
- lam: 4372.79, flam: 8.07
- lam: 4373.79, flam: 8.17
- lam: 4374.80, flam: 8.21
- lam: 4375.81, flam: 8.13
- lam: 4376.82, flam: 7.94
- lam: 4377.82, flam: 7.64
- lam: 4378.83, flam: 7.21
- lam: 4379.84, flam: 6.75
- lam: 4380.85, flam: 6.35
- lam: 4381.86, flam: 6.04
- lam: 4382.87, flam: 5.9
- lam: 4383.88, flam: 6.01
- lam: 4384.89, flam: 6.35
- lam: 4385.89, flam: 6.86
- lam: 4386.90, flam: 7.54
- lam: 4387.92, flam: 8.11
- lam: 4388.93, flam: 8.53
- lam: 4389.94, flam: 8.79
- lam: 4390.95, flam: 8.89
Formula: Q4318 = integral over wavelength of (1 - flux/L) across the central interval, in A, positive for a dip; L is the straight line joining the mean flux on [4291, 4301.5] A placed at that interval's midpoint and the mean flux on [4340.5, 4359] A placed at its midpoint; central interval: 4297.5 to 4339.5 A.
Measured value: -4.1 A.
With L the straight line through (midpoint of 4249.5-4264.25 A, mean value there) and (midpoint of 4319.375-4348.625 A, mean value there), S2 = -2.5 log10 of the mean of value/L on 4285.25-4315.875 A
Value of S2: 0.15 mag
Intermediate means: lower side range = 4.7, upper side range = 7.5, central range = 5.5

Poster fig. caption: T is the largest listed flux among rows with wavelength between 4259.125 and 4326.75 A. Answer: 6.93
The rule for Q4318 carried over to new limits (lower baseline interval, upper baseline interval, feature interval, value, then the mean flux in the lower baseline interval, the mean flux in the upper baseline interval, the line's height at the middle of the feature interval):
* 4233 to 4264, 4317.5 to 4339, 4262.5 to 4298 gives 4.5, 4.79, 7.44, 5.84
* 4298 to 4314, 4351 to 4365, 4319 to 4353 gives -3.7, 5.84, 7.47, 6.78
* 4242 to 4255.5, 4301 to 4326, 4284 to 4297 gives 2.2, 4.83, 6.37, 5.82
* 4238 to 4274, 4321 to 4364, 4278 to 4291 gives 2.1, 5.03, 7.53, 5.85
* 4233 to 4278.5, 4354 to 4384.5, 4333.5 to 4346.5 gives -1.8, 4.91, 7.41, 6.76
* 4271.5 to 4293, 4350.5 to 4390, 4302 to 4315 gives -1.2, 4.8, 7.44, 5.59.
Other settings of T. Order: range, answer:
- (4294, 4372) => 8.52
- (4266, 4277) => 5.91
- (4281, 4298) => 5.39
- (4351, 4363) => 7.59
